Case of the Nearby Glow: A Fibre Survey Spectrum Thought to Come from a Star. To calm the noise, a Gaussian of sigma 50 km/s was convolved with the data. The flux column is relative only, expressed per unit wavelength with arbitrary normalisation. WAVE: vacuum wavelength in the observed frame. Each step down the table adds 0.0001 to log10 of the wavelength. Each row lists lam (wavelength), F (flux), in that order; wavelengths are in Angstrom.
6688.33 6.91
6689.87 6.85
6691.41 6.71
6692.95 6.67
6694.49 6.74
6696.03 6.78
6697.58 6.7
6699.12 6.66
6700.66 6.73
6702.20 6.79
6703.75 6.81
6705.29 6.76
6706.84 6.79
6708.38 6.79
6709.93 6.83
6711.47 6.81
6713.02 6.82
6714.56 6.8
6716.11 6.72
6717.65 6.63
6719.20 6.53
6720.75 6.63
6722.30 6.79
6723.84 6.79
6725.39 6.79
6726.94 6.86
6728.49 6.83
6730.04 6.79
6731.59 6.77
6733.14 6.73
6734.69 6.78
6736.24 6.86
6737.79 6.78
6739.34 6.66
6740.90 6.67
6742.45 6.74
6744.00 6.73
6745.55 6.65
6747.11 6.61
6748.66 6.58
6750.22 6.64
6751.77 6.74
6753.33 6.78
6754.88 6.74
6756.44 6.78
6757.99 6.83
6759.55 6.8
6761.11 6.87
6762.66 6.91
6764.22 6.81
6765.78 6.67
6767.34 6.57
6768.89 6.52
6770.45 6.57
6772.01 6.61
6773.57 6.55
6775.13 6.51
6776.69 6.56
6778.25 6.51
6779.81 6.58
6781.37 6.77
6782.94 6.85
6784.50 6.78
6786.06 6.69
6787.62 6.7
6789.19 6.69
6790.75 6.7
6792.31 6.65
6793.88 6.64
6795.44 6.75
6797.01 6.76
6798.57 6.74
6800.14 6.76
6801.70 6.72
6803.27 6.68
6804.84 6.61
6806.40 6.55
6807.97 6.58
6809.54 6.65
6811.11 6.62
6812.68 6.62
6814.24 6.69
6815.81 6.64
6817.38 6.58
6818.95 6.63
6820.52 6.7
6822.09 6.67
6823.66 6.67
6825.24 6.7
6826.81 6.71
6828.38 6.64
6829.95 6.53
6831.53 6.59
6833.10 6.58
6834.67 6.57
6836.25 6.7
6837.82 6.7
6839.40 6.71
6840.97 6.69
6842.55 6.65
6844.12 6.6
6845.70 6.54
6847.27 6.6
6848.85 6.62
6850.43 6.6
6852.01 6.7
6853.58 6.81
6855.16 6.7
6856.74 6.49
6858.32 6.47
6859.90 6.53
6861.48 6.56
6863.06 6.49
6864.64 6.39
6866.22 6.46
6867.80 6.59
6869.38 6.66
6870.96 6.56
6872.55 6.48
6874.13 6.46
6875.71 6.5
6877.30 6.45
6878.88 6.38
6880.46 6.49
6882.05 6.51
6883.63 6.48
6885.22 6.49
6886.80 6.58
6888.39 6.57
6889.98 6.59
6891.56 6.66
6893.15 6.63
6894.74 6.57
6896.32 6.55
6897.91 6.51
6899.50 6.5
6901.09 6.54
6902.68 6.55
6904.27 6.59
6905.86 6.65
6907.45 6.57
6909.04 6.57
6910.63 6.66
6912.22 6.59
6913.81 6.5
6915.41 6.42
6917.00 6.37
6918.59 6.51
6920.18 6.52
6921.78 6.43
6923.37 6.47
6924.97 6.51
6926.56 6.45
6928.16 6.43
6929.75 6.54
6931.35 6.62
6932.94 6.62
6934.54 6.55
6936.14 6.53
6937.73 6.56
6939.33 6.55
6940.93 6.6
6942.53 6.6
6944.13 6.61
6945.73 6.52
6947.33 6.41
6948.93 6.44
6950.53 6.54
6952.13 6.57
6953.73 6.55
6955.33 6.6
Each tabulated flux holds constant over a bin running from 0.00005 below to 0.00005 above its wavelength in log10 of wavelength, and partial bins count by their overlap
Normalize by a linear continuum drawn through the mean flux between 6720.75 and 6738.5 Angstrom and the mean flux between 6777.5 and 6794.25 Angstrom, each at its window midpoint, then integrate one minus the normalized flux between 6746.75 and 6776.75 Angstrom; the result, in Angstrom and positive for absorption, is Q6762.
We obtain 0.2 Angstrom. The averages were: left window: 6.79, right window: 6.69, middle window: 6.69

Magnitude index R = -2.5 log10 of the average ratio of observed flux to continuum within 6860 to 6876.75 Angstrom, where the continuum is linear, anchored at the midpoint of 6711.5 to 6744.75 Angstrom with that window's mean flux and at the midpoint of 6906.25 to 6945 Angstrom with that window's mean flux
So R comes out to 0.01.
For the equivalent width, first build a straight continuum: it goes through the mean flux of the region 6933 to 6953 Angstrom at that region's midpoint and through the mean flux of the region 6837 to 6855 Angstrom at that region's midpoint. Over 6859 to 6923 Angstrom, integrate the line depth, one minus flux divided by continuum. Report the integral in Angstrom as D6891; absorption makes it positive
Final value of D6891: 0.7 Angstrom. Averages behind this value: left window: 6.66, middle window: 6.53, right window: 6.54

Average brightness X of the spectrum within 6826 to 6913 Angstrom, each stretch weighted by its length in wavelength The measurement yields 6.57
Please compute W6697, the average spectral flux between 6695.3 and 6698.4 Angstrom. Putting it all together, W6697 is 6.73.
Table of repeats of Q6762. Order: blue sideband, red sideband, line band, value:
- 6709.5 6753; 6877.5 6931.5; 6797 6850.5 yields -0.2 Angstrom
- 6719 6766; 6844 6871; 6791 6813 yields 0.0 Angstrom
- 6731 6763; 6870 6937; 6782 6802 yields -0.1 Angstrom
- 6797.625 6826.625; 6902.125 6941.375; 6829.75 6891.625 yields 0.3 Angstrom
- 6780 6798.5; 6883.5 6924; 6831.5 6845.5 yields 0.0 Angstrom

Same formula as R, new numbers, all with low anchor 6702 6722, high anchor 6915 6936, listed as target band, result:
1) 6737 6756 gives 0.00 mag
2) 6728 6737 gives -0.01 mag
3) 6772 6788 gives 0.00 mag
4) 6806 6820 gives 0.00 mag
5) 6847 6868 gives 0.00 mag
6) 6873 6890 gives 0.01 mag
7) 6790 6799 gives -0.01 mag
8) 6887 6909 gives -0.01 mag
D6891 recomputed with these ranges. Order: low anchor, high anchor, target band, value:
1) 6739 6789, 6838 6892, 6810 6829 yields -0.11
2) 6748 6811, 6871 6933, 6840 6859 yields -0.09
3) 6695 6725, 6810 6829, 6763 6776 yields 0.17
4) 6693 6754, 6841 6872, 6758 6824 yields -0.13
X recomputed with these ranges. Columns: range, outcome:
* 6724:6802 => 6.71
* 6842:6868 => 6.58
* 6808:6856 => 6.65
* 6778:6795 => 6.69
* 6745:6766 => 6.74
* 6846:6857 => 6.65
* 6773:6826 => 6.66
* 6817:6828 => 6.67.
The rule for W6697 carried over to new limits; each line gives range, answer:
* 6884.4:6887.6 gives 6.53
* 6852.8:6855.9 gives 6.75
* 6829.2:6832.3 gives 6.55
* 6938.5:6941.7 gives 6.57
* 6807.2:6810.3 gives 6.61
